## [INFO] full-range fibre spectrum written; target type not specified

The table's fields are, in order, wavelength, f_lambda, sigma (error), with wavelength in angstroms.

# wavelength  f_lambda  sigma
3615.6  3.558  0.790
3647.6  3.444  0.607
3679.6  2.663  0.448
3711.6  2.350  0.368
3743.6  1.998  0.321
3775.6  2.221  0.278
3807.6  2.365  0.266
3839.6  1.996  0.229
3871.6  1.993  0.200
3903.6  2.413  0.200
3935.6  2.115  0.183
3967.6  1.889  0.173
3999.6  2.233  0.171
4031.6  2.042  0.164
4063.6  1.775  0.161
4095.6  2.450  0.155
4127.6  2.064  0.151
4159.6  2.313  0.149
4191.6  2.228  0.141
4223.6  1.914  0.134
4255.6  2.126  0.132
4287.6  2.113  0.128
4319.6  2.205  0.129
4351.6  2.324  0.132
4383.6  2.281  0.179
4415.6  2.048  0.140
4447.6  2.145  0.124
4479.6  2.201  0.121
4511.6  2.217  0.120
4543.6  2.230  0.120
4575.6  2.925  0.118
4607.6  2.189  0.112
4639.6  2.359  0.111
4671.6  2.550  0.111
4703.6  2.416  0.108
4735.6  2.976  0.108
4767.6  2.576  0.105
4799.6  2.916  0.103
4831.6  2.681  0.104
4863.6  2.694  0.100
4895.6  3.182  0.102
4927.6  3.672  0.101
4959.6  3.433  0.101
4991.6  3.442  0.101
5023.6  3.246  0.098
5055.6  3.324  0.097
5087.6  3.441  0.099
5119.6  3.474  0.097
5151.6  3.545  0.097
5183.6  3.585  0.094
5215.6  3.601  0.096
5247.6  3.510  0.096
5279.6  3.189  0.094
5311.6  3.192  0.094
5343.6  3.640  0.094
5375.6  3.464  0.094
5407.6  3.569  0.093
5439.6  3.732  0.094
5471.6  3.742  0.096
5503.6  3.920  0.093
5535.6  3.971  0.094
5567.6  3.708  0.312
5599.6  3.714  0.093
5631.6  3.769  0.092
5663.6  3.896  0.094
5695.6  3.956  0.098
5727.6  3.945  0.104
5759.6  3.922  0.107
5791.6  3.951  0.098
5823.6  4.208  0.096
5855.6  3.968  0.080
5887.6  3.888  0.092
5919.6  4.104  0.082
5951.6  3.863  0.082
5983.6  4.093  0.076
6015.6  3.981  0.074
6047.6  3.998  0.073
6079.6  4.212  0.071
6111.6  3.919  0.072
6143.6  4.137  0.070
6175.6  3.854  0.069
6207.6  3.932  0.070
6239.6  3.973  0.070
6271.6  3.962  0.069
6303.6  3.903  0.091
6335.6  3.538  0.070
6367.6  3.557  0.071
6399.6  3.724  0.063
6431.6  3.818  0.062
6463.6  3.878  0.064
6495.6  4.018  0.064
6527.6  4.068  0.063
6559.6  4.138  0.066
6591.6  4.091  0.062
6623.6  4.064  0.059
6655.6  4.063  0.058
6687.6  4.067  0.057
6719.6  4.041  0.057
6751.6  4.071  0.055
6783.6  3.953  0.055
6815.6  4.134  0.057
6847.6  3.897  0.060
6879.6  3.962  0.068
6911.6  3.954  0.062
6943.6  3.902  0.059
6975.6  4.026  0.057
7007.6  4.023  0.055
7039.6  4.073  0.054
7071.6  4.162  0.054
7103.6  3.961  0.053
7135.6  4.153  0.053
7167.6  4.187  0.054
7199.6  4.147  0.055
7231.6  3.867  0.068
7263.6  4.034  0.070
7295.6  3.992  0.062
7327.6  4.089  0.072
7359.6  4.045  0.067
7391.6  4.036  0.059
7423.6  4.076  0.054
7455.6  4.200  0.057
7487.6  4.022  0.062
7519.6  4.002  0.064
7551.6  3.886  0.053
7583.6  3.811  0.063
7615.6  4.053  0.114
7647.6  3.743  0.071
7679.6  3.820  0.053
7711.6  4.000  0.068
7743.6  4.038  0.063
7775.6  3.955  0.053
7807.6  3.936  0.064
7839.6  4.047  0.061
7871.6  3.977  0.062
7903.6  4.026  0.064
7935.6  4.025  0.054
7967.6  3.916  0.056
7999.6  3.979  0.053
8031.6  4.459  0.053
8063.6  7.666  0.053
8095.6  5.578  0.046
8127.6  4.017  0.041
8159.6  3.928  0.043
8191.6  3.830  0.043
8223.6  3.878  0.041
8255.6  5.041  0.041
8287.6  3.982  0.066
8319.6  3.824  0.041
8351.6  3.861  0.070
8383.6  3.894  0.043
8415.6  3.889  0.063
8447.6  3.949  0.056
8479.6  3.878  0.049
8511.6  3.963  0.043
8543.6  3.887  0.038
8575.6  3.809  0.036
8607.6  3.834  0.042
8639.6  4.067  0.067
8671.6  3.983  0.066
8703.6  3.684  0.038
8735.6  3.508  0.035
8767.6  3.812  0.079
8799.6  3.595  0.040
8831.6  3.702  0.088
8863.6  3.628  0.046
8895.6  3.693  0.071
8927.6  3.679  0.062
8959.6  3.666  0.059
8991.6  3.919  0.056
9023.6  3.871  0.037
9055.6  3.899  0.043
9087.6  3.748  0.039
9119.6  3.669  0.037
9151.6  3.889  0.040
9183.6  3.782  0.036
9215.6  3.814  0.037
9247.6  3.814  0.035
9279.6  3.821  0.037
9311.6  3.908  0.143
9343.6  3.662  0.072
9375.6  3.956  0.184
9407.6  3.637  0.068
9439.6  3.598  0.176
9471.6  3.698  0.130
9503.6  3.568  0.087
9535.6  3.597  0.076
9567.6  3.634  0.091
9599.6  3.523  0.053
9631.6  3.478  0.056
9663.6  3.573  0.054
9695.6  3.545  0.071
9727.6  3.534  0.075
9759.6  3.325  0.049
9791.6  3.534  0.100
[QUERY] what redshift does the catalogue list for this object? 0.23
